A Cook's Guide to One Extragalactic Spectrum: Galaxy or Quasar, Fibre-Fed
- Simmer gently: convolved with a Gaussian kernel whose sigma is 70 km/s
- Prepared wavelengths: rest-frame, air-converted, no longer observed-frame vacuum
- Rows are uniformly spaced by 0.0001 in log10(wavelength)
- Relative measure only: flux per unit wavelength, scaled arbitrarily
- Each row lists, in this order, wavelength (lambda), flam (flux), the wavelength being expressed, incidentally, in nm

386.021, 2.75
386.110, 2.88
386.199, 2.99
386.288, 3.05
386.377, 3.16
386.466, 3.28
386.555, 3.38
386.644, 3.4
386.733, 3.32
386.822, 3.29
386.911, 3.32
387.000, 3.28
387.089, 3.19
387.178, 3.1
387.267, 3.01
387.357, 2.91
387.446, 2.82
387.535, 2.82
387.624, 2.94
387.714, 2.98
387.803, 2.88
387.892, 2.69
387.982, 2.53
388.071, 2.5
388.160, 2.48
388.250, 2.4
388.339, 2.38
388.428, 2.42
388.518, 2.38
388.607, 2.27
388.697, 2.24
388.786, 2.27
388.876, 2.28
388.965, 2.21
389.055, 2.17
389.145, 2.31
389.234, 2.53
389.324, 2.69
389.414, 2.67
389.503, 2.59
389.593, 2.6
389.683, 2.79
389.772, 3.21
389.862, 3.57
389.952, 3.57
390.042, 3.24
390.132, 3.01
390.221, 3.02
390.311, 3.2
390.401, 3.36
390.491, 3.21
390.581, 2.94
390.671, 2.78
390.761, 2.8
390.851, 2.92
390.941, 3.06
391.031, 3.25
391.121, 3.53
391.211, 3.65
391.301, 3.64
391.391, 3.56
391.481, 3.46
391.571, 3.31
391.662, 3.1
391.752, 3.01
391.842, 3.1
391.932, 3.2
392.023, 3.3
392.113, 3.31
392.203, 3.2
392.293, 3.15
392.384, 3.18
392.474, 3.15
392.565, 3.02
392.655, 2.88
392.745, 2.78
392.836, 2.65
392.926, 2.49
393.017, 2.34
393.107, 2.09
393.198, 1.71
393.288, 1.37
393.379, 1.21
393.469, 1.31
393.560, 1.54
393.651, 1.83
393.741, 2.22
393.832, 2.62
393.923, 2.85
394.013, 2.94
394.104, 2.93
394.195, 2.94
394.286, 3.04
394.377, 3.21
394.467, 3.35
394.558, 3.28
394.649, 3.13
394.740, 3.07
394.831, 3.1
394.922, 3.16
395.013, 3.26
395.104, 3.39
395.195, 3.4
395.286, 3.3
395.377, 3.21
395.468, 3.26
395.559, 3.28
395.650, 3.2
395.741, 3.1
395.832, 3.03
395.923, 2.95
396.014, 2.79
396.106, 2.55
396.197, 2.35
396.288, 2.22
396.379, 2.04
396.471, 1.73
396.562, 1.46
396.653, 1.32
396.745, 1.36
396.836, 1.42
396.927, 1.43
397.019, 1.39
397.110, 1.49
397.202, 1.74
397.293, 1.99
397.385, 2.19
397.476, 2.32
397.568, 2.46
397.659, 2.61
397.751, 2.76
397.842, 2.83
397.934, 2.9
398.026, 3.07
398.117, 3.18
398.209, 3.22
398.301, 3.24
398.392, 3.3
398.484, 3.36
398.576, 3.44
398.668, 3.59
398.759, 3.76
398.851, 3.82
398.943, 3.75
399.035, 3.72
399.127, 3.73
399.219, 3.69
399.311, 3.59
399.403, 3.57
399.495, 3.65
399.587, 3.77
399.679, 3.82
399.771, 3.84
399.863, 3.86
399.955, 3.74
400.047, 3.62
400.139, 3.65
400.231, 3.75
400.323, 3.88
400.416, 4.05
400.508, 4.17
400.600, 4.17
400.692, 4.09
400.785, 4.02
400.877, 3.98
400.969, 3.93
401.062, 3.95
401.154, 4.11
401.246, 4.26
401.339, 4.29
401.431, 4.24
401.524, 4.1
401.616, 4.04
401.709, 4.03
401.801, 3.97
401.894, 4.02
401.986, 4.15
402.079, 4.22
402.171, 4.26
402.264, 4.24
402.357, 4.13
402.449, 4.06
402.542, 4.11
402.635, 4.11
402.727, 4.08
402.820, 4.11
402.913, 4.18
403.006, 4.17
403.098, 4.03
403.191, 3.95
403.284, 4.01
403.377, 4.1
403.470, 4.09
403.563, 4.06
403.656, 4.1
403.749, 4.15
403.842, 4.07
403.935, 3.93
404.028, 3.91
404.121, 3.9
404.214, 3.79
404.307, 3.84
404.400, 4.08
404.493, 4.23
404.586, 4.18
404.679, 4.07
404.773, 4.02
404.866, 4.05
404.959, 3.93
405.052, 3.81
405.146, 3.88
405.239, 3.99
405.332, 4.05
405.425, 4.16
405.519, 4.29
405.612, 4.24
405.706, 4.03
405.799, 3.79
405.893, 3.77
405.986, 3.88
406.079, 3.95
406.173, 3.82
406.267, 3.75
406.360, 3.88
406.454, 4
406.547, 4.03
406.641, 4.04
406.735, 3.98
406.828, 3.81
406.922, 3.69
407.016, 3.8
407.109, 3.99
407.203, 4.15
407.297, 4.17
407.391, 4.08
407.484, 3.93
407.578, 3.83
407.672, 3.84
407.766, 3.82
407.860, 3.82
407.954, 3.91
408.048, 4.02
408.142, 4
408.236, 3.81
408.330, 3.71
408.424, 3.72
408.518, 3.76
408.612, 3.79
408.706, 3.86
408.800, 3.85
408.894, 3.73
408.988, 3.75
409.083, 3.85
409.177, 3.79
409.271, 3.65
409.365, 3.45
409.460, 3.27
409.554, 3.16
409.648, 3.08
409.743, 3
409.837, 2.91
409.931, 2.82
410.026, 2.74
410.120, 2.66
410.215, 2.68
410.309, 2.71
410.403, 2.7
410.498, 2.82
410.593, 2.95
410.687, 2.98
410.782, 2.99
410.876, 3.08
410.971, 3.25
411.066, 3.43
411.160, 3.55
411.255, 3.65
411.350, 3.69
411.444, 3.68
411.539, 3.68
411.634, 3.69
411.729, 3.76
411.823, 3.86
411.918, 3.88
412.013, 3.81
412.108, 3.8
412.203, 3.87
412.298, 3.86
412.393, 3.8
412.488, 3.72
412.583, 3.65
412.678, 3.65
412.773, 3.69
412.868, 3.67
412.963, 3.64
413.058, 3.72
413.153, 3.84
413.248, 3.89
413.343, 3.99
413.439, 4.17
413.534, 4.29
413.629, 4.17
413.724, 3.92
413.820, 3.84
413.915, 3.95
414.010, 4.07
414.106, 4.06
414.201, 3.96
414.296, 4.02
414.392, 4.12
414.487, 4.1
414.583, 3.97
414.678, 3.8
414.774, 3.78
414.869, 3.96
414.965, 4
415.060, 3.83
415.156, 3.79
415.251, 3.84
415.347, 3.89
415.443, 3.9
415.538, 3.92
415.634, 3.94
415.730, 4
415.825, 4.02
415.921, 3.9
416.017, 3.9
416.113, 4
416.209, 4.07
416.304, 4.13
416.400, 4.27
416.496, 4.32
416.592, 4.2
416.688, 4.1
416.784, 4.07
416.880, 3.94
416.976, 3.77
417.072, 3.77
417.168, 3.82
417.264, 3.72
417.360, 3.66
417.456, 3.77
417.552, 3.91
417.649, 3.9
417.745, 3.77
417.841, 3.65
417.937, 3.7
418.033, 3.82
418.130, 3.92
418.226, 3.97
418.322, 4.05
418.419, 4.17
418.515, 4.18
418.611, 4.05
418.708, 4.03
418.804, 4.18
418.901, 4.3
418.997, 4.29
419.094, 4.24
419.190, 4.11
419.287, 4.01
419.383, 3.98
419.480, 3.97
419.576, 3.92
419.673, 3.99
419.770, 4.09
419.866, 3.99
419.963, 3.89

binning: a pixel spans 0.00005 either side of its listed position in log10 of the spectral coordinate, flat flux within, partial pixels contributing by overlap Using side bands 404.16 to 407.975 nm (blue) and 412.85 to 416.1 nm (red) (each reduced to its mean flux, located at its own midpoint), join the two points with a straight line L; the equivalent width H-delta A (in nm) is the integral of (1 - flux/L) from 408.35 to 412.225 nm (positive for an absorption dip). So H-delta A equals 0.54 nm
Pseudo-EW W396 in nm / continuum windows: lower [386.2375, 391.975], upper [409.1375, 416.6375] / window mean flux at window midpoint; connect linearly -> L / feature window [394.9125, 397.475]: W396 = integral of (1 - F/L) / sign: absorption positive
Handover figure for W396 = 0.60 nm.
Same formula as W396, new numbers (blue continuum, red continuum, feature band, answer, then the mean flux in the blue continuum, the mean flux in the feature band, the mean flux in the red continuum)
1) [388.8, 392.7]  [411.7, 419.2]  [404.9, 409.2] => -0.331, 3.03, 3.91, 3.94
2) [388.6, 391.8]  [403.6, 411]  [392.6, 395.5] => 0.414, 2.95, 2.68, 3.71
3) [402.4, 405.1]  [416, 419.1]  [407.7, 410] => 0.241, 4.04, 3.6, 3.99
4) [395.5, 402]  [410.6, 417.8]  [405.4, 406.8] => -0.184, 3.21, 3.97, 3.84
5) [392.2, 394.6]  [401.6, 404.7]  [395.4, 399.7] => 0.566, 2.55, 2.79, 4.07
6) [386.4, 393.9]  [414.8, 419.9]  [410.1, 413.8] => 0.176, 2.81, 3.57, 3.98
